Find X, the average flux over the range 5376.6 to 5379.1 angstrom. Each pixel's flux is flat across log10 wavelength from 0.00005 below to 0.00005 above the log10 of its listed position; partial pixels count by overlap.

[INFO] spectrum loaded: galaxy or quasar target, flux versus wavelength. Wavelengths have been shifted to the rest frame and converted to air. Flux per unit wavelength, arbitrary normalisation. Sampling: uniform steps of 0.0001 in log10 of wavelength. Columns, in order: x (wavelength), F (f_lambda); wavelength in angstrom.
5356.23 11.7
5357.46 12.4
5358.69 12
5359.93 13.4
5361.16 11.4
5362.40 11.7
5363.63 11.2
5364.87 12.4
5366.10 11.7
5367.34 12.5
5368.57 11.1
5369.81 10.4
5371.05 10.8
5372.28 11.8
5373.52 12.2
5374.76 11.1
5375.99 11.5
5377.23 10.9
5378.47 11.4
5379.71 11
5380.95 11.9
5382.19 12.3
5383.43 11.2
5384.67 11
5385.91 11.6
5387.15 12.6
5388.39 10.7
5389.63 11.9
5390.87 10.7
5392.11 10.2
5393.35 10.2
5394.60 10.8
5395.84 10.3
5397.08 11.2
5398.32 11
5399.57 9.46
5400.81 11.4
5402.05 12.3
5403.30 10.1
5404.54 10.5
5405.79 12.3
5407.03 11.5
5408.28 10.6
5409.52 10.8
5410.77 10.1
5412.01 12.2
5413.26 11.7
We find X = 11.1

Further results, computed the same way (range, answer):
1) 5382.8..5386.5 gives 11.3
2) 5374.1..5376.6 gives 11.3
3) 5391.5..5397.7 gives 10.5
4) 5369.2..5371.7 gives 10.6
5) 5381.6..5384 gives 11.8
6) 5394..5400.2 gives 10.6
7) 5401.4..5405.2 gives 11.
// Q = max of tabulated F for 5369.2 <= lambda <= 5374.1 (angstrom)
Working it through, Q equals 12.2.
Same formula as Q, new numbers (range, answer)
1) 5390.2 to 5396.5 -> 10.8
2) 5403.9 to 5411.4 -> 12.3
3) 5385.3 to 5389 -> 12.6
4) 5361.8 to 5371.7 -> 12.5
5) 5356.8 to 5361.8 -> 13.4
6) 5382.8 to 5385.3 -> 11.2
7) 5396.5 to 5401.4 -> 11.4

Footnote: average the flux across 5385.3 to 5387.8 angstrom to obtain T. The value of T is 12.1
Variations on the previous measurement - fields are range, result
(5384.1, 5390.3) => 11.6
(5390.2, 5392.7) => 10.5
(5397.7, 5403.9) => 10.8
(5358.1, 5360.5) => 12.7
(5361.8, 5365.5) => 11.8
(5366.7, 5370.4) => 11.3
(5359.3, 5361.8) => 12.4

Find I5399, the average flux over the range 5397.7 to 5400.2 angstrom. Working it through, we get 10.2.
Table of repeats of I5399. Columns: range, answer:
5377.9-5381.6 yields 11.4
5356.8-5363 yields 12.2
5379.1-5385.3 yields 11.5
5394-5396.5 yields 10.6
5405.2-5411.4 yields 11.1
